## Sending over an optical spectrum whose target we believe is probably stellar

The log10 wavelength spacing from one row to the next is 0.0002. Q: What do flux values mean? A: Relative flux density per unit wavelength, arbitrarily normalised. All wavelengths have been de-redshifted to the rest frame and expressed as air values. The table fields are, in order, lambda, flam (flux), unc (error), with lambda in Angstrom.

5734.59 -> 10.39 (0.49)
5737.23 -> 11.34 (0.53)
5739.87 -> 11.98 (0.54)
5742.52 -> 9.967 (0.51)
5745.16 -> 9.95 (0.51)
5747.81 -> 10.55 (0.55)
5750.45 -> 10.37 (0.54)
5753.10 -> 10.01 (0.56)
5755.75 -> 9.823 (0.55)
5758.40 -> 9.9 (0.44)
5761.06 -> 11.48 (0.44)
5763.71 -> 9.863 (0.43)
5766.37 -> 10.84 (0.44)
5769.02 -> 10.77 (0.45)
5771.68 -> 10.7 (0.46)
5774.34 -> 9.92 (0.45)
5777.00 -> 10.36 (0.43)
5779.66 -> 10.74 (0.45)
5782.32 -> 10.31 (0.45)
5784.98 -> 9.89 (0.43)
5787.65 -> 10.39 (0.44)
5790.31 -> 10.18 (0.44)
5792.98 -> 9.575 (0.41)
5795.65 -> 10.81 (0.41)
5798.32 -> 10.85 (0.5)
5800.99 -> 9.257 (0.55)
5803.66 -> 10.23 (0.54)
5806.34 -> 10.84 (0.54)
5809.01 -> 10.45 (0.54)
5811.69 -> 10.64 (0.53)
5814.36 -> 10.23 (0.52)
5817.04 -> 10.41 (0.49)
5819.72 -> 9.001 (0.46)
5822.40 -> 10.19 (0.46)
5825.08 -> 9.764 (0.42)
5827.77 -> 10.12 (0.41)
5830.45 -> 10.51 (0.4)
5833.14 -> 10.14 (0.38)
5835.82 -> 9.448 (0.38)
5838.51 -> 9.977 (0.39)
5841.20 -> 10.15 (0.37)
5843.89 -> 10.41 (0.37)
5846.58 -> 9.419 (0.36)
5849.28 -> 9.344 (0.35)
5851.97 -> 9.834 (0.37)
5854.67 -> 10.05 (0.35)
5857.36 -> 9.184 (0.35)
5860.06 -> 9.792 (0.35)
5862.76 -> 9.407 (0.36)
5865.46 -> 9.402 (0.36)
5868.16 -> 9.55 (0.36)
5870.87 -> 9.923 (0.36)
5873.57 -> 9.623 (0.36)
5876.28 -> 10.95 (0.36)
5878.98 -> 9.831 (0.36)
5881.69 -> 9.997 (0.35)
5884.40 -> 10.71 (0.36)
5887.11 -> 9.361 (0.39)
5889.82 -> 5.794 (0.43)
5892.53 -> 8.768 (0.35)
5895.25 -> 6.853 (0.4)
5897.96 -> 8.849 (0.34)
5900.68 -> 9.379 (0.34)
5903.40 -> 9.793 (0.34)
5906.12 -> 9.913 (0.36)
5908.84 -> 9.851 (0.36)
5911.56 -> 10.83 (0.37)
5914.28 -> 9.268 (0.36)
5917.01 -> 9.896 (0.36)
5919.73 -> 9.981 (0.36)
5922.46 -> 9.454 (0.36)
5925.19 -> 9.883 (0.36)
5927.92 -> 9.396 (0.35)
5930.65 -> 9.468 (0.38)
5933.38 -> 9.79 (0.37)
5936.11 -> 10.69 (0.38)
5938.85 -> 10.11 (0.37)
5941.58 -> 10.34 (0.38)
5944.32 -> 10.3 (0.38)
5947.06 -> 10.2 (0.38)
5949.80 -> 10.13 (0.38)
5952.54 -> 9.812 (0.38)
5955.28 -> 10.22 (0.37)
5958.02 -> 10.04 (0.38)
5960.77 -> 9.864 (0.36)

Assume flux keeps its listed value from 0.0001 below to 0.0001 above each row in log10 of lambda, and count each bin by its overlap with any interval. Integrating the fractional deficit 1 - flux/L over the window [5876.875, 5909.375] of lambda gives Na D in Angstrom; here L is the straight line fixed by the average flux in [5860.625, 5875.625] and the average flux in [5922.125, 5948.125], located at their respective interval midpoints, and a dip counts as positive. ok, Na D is 2.2 Angstrom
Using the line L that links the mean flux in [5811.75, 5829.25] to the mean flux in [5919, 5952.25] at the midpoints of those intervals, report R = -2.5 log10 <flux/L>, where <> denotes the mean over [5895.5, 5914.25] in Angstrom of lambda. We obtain 0.05 mag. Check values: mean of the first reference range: 10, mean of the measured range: 9.56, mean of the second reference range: 9.97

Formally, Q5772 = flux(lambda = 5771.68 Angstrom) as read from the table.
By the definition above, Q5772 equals 10.7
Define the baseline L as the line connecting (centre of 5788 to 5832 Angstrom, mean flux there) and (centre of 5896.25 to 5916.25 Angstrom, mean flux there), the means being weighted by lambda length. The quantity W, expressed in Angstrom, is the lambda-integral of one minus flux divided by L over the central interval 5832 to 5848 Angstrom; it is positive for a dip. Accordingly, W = 0.2 Angstrom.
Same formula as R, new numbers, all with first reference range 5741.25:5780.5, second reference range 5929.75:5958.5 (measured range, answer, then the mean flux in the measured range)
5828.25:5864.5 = 0.04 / 9.82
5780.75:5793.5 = 0.02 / 10.1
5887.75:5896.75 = 0.35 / 7.35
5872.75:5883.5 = 0.01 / 10.1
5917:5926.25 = 0.04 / 9.79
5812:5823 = 0.03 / 10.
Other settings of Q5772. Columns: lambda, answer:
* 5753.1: 10.01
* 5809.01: 10.45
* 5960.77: 9.864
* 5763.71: 9.863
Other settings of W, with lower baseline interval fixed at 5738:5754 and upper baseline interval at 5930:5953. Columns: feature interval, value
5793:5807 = 0.1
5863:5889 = 1.1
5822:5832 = 0.2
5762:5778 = 0.0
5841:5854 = 0.6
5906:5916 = 0.2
